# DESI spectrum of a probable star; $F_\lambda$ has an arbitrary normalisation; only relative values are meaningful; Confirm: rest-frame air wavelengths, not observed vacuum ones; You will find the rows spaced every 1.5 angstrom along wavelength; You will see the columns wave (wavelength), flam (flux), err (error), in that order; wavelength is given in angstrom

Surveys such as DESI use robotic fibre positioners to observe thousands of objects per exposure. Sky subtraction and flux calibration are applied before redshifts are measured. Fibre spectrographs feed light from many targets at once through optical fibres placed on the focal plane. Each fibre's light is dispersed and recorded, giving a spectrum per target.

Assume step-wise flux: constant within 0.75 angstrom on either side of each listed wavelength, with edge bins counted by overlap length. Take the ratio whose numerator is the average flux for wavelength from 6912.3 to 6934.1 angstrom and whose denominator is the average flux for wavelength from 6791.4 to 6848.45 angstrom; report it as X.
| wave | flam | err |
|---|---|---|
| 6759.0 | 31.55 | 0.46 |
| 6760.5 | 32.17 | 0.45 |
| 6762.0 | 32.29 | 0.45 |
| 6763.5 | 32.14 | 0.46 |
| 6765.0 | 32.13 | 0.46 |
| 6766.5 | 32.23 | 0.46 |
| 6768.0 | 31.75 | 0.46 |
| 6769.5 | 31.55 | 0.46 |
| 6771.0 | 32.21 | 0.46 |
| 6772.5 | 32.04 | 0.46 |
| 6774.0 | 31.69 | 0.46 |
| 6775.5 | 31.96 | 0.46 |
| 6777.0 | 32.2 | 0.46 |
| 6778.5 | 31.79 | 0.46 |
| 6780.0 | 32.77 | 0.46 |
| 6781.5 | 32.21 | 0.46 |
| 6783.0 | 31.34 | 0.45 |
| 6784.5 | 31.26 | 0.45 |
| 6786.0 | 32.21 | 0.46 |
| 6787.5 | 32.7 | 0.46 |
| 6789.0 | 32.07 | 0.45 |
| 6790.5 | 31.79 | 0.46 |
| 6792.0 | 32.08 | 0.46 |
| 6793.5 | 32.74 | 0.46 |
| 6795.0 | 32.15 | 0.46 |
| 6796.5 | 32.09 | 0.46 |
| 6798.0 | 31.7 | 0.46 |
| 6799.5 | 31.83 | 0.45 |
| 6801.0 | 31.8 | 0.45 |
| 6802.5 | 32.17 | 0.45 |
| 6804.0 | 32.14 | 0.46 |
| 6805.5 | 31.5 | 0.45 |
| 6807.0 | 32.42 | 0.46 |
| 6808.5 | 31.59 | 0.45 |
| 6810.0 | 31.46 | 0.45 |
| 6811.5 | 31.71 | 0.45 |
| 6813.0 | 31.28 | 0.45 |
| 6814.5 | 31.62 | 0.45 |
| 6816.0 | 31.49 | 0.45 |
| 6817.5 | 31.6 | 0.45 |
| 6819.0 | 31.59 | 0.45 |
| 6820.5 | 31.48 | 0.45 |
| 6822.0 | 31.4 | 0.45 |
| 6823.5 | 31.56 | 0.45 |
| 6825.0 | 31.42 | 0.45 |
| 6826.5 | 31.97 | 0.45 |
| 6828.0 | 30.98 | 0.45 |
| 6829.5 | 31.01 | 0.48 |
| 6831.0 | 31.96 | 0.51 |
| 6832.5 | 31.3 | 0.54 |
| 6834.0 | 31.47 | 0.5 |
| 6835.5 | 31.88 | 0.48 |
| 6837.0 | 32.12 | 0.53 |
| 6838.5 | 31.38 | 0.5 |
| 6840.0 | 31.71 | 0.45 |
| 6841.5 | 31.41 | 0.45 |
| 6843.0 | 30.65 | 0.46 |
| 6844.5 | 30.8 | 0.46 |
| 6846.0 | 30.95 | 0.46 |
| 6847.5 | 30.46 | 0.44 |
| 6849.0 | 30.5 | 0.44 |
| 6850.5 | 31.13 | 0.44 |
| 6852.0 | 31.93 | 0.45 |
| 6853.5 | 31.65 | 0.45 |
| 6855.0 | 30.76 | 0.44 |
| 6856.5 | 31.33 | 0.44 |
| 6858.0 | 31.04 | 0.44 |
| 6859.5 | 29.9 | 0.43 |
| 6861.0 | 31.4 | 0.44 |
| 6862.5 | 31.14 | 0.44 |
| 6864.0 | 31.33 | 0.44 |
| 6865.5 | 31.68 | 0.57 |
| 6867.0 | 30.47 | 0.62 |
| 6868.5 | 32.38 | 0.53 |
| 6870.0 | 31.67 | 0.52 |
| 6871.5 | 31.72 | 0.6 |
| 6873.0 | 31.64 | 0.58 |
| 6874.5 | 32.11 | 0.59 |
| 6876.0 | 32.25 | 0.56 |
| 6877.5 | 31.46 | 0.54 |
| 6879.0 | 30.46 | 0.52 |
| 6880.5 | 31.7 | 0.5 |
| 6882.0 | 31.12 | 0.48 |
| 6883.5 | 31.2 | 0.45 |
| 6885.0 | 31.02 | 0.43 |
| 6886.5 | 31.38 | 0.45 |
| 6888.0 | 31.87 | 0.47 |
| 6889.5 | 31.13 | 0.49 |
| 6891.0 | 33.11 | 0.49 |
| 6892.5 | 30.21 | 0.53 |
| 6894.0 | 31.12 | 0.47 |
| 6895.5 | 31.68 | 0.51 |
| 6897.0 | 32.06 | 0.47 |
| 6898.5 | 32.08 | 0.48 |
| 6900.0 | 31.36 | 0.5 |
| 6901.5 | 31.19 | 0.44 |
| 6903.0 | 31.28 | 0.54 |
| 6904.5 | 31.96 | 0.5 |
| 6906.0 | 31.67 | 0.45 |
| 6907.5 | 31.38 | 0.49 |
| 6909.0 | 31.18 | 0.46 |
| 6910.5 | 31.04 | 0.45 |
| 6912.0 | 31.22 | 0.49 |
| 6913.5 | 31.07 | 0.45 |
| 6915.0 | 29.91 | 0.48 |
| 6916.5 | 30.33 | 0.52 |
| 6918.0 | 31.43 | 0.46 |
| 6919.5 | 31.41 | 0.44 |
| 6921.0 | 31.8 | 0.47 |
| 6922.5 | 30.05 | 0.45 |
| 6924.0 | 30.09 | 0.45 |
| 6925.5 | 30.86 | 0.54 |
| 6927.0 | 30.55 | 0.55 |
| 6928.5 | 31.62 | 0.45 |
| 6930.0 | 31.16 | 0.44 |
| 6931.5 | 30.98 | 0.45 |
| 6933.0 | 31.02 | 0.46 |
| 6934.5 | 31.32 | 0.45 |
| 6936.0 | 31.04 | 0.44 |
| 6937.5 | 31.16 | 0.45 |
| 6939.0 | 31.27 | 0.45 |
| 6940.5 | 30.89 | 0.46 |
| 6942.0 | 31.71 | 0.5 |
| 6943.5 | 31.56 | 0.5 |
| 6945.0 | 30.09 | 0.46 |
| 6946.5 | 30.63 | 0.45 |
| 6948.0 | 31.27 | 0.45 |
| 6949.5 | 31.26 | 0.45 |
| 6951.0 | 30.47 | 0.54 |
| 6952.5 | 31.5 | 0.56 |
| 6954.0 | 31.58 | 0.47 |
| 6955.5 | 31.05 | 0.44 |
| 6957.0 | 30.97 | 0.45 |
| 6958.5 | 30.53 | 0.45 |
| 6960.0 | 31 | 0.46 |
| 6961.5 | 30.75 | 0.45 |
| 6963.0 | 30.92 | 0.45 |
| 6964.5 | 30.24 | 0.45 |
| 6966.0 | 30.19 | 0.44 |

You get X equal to 0.98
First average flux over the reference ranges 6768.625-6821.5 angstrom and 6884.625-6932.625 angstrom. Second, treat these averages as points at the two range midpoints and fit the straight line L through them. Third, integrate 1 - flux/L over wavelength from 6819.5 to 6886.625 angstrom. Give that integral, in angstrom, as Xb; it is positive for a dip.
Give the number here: 0.4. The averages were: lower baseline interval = 31.9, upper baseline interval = 31.2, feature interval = 31.3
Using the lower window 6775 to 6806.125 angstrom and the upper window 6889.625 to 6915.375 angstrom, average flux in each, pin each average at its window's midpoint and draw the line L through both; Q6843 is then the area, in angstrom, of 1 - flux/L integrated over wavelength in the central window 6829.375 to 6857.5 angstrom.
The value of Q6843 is 0.4 angstrom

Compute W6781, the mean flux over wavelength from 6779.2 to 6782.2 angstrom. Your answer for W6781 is 32.5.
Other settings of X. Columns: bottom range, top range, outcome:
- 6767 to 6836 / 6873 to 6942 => 0.98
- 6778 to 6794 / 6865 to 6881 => 0.98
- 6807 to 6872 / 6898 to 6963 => 0.99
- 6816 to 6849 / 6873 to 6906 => 1.00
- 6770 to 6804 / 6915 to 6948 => 0.97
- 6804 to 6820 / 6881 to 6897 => 0.99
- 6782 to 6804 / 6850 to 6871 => 0.98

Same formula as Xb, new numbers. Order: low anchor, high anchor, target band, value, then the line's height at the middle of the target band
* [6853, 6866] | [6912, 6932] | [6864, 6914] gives -0.77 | 31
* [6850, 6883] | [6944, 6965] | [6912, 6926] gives 0.13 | 31.1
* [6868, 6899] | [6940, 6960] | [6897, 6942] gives 0.21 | 31.3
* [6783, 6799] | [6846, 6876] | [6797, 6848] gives 0.28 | 31.7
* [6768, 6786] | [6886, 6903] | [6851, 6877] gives 0.18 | 31.6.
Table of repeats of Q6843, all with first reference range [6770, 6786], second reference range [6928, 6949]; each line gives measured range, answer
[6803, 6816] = 0.0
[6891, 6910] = -0.1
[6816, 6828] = 0.1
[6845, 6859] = 0.2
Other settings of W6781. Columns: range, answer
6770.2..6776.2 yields 32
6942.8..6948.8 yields 30.9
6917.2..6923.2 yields 31.2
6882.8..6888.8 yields 31.4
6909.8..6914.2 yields 31.1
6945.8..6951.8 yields 30.9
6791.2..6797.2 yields 32.3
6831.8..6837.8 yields 31.7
